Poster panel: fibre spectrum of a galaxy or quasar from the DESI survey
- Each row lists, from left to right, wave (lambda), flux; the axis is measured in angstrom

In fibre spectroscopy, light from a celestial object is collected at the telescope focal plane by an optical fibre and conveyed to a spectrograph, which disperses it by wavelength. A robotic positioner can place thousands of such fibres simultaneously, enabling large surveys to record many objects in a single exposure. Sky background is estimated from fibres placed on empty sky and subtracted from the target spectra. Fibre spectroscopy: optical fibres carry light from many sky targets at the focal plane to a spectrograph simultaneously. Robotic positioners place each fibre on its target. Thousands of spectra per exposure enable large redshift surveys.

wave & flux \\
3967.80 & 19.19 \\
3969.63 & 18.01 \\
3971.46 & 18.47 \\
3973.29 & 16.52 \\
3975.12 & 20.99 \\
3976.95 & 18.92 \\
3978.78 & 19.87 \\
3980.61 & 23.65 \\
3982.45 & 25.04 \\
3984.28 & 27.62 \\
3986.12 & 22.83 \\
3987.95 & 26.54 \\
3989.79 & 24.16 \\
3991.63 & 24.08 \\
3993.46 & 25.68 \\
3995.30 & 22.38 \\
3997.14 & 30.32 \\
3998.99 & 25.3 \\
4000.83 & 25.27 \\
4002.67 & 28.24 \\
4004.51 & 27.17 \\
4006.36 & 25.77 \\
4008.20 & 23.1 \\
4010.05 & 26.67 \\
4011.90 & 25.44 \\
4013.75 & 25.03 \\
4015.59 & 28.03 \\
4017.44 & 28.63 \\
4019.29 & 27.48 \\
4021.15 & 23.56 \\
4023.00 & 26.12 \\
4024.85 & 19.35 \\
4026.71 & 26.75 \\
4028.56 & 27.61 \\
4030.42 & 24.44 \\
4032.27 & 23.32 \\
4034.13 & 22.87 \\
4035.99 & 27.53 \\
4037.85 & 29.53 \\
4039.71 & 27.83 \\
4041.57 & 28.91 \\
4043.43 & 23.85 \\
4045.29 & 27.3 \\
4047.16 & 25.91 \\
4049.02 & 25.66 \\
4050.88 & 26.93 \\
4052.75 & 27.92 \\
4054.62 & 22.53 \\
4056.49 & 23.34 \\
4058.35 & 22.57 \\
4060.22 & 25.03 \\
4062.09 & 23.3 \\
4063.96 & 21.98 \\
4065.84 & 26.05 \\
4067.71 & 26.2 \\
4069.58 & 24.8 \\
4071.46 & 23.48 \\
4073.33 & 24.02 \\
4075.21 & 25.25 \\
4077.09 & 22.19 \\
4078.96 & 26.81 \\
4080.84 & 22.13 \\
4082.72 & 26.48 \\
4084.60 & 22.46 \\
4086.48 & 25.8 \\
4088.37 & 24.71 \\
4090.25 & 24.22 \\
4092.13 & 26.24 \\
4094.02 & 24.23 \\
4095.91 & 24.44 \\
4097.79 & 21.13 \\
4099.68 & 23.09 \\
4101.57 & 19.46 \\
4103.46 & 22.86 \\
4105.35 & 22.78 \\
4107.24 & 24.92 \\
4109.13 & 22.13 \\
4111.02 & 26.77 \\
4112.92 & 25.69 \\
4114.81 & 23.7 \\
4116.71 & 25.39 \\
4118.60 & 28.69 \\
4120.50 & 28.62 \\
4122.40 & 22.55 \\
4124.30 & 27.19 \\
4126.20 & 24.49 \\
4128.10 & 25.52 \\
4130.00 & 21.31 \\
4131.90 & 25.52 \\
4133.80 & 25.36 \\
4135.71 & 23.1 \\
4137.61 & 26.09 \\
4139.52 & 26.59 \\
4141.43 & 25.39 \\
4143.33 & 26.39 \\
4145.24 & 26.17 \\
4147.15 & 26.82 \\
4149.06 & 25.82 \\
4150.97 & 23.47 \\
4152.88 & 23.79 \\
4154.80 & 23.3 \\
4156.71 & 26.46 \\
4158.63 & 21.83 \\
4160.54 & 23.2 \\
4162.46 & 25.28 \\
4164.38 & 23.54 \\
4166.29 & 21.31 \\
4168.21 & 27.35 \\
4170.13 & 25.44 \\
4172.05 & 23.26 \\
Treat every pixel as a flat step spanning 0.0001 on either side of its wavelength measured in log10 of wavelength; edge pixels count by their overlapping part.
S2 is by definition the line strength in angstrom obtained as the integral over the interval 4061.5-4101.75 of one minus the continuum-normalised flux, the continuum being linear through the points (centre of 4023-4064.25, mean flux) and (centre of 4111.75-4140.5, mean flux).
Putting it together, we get 1.9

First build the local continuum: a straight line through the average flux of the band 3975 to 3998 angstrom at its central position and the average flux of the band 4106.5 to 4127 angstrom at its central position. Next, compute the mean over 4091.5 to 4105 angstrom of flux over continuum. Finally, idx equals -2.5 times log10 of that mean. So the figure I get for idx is 0.10 mag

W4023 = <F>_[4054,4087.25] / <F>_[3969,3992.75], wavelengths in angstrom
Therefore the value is 1.09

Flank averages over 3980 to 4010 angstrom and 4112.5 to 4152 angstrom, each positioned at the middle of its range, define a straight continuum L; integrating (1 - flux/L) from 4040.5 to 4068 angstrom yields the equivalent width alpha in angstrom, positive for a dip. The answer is 0.3 angstrom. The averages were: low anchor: 25.5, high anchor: 25.4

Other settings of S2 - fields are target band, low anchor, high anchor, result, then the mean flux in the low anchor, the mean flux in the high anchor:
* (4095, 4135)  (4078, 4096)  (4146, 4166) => 0.3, 24.8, 24.3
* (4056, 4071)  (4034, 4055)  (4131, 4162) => 1.2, 26.6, 25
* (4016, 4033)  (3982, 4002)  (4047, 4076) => -0.2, 25.4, 24.7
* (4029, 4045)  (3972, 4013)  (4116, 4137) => -1.0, 24.3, 25.3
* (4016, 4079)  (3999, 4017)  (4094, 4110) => -1.5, 26.1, 22.7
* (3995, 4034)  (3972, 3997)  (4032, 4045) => -1.2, 23.1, 26.5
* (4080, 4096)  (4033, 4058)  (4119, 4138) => 0.6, 26.1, 25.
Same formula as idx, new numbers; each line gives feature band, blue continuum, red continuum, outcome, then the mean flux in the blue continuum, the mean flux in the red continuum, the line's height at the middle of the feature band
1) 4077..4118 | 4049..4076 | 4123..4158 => 0.033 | 24.6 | 25.1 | 24.8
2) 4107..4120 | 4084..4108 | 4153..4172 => -0.077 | 23.6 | 24.1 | 23.7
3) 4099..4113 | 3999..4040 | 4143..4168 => 0.073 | 25.9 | 24.4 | 25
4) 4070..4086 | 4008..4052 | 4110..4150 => 0.070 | 26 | 25.6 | 25.8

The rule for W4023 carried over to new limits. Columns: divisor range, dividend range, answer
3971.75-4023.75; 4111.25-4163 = 1.02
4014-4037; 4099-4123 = 0.96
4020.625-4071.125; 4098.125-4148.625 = 0.98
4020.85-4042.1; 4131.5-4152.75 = 0.99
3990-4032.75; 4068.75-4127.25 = 0.95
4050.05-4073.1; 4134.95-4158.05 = 1.03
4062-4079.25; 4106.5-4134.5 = 1.03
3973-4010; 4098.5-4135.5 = 1.00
